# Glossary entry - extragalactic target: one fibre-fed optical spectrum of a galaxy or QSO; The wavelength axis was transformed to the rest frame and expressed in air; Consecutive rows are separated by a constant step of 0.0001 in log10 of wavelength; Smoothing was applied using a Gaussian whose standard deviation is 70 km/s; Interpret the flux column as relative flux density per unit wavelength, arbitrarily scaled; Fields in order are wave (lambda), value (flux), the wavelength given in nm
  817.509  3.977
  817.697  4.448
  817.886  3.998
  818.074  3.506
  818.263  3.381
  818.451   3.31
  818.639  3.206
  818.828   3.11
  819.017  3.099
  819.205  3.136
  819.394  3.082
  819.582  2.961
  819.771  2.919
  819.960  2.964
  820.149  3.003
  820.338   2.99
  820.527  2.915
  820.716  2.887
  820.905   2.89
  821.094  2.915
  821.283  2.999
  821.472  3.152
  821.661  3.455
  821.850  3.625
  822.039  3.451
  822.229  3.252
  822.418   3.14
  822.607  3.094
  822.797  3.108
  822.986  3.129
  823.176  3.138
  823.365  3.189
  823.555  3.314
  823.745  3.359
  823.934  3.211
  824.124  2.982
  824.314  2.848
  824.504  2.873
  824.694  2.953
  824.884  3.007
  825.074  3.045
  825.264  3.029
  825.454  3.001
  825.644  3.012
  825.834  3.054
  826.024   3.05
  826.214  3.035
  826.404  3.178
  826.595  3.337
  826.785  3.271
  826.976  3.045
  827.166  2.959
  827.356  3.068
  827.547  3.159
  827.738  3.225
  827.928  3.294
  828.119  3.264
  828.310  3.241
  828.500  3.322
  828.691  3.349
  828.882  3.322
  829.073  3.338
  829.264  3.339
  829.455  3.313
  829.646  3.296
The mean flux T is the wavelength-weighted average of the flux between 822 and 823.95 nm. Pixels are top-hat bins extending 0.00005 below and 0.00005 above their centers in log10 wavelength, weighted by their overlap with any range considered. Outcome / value 3.21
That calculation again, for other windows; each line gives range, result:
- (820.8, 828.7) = 3.14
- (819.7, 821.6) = 2.97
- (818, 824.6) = 3.13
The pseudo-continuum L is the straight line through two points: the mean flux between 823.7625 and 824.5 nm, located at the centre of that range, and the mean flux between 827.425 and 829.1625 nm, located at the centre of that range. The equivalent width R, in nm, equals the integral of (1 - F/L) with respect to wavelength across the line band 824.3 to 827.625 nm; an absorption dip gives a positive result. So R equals 0.09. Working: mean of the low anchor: 3.03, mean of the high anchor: 3.27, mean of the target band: 3.06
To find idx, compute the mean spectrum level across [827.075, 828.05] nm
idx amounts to 3.14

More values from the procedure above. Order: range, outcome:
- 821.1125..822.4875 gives 3.28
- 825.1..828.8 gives 3.15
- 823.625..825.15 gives 3.04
